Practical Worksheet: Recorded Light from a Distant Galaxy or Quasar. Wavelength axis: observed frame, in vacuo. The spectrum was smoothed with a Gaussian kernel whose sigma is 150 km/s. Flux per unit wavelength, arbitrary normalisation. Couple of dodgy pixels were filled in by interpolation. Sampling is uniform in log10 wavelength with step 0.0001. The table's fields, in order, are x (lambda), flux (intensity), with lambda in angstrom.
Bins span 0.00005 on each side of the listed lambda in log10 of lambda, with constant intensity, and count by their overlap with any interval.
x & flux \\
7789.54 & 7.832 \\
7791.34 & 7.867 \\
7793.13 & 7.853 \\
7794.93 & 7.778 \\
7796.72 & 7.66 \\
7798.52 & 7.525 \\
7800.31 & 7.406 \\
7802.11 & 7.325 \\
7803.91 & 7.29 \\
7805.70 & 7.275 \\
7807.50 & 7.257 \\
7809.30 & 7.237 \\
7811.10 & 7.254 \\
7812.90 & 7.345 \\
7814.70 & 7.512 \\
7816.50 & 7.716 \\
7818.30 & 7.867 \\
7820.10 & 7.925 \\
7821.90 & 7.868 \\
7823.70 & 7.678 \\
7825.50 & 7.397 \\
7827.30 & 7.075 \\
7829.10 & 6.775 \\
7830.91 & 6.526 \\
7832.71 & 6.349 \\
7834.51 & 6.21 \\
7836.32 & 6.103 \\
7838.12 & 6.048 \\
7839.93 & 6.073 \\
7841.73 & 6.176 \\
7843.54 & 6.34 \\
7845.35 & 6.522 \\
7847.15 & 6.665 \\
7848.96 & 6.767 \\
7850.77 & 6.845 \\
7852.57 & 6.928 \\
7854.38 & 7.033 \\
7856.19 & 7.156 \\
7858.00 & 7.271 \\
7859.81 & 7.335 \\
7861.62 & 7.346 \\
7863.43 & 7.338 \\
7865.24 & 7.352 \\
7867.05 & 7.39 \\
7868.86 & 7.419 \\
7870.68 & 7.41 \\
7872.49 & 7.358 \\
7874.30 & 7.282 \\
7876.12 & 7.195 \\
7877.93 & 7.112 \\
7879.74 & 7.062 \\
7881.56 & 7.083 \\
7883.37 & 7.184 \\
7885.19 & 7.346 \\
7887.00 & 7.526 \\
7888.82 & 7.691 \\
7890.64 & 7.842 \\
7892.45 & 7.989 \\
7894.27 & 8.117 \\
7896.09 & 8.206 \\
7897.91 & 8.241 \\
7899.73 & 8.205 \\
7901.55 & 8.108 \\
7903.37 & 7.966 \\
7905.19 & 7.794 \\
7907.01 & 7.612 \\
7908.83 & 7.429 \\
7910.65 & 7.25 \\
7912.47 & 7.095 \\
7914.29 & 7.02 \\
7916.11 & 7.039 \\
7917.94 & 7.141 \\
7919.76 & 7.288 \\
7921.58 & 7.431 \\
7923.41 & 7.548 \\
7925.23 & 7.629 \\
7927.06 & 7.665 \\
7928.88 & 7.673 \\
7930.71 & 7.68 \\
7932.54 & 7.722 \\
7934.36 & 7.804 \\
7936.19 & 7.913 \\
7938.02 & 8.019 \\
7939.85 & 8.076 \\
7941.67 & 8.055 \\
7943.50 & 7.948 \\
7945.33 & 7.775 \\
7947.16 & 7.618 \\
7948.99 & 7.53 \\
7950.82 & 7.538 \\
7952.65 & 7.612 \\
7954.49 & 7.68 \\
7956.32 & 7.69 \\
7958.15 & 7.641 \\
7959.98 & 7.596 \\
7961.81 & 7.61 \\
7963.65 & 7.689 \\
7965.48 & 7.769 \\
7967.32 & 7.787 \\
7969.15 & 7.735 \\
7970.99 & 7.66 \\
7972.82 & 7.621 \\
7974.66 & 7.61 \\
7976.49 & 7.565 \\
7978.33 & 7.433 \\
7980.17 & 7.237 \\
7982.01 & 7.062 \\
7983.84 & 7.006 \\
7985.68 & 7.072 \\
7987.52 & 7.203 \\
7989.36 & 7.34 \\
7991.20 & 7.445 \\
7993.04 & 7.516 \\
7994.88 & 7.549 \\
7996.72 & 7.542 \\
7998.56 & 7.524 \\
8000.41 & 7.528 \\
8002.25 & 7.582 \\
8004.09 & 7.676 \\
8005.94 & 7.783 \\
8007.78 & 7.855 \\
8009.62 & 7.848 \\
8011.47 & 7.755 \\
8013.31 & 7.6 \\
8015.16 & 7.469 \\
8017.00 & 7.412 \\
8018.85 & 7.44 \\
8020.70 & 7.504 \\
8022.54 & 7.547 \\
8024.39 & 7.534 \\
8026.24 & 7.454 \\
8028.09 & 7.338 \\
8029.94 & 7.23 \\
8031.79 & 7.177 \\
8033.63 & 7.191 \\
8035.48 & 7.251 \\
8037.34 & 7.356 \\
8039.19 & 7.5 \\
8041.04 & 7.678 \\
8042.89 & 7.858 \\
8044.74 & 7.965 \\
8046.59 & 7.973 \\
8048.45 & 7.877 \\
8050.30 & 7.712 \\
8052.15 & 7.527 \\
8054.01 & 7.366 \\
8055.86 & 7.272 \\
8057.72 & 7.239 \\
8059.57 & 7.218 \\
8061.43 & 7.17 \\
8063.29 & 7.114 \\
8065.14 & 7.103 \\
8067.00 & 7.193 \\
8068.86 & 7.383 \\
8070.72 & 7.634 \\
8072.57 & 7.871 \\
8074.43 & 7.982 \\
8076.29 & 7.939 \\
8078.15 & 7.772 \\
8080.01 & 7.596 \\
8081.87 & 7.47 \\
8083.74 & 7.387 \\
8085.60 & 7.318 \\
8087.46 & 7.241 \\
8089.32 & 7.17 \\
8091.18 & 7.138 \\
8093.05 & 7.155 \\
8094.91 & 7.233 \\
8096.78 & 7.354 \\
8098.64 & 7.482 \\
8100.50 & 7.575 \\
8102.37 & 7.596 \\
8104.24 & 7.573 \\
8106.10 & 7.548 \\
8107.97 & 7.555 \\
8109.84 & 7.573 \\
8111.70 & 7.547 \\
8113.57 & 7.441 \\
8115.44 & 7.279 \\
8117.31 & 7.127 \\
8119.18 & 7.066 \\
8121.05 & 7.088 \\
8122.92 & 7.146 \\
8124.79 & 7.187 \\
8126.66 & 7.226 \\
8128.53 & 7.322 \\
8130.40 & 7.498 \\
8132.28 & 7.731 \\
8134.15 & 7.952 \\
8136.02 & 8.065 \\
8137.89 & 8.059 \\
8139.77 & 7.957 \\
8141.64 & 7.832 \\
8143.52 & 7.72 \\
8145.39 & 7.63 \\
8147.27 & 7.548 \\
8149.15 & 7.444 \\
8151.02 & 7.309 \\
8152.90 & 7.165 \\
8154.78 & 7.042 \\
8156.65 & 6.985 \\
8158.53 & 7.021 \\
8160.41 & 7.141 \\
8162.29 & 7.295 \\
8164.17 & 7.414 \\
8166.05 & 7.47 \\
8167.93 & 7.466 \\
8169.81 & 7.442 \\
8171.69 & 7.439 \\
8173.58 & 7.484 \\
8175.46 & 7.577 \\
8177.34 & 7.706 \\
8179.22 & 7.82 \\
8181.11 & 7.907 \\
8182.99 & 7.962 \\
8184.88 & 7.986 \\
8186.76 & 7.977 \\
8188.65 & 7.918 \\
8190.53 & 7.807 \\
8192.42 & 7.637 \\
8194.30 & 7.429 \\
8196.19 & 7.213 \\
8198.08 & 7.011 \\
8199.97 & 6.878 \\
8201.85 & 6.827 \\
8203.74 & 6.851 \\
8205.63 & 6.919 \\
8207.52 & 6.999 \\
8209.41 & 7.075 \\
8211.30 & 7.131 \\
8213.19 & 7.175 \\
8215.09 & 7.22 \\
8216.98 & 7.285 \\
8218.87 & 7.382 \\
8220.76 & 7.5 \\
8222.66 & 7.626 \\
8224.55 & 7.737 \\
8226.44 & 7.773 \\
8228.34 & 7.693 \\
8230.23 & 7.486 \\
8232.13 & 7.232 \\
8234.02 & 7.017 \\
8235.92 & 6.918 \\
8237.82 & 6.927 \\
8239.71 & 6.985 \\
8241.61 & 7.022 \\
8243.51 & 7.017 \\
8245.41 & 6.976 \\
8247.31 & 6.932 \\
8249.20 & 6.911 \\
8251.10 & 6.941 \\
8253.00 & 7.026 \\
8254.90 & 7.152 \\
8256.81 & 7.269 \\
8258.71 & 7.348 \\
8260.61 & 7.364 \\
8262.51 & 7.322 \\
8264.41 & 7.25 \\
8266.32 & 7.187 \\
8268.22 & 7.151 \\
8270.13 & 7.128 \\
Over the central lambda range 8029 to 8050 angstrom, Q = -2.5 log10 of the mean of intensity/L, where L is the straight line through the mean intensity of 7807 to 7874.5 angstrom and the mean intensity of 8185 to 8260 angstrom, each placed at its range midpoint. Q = -0.06 mag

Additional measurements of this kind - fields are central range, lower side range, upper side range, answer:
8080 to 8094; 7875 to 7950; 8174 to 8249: 0.03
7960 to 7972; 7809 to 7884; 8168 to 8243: -0.08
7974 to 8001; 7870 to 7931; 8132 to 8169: 0.02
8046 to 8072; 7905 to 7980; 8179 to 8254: 0.01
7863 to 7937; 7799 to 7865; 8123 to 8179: -0.06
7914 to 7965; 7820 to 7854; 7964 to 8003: -0.06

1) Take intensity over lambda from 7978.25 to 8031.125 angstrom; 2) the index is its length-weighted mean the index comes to 7.46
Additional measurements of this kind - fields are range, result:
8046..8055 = 7.68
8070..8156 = 7.49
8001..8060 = 7.54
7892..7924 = 7.63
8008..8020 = 7.6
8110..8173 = 7.43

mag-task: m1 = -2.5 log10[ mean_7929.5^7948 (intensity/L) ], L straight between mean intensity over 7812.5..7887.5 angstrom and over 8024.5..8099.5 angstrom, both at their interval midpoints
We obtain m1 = -0.09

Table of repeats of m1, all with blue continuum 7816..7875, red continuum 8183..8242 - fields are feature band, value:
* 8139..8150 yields -0.06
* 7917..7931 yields -0.06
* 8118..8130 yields 0.01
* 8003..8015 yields -0.08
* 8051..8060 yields -0.02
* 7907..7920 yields -0.02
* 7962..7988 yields -0.05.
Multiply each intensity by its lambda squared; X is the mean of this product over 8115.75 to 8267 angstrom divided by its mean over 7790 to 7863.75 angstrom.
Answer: 1.1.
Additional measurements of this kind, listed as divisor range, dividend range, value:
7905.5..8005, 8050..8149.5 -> 1.03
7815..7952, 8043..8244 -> 1.08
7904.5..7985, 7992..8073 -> 1.01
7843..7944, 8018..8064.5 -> 1.04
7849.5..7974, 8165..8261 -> 1.05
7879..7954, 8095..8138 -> 1.03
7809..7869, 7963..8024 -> 1.12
